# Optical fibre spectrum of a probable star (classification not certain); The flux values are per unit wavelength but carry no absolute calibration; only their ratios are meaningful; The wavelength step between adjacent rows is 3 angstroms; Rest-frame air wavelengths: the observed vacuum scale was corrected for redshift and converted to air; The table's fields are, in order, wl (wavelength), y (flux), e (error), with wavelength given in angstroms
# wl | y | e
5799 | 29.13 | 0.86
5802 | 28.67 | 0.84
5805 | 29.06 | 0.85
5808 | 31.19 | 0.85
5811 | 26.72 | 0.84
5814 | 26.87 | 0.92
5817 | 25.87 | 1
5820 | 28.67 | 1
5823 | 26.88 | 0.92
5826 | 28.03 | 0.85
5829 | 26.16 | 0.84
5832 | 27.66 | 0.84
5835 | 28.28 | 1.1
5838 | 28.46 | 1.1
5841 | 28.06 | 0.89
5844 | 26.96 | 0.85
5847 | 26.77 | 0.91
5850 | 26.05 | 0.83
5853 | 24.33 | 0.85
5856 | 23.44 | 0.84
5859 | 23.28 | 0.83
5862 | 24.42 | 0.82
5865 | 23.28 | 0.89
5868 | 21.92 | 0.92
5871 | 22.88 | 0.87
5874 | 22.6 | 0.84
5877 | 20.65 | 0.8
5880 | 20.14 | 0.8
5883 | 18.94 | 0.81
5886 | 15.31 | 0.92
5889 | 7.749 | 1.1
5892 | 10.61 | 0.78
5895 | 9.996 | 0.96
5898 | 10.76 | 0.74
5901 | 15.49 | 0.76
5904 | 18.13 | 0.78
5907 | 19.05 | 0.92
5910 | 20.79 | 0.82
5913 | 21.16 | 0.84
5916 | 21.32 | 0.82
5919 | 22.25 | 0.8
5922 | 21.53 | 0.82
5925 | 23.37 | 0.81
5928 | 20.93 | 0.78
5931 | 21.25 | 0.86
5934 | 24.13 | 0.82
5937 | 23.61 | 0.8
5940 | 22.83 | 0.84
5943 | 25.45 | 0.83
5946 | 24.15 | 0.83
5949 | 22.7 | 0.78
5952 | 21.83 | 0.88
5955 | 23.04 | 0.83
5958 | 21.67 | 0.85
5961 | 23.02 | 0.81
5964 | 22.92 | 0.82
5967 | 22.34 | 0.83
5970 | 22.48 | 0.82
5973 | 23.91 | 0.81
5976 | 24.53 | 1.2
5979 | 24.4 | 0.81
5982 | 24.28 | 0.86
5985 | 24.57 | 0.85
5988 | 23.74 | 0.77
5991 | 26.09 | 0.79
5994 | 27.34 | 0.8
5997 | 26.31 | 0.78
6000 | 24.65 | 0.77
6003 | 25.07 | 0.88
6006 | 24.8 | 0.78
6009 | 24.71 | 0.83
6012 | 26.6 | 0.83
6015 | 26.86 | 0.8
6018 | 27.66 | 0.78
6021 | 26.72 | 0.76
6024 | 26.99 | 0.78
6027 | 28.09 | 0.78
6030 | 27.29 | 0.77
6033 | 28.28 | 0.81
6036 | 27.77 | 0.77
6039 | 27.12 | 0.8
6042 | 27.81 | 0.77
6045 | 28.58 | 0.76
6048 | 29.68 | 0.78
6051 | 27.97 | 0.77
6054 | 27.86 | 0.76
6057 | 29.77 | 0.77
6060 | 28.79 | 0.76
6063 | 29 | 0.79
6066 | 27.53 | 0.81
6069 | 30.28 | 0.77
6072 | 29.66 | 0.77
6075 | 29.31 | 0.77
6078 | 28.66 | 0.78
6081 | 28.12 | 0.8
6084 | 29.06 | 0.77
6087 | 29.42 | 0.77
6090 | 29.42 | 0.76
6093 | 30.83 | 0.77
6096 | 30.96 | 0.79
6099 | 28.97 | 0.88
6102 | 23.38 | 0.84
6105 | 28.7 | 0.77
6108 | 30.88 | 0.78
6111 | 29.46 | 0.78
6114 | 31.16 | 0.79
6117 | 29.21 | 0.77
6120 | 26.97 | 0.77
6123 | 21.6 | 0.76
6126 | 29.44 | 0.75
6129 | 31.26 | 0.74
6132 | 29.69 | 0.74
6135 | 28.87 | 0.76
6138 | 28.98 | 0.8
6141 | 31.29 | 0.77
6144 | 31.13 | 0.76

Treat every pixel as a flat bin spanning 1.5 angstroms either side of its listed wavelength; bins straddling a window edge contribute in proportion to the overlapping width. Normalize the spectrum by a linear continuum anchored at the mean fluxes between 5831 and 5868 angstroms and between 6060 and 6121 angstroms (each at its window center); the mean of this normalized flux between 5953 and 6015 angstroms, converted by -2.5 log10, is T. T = 0.14 mag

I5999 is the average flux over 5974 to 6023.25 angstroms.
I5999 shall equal 25.5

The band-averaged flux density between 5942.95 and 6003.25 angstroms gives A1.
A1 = 24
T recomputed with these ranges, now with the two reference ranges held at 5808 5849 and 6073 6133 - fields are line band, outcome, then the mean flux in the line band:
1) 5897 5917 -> 0.46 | 18.2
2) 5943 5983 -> 0.21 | 23.2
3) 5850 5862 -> 0.15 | 24.1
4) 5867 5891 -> 0.44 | 18.5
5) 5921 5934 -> 0.26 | 22.1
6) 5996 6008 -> 0.13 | 25.1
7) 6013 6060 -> 0.02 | 27.9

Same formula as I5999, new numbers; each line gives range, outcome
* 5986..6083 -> 27.5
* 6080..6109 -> 29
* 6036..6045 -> 27.7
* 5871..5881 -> 21.4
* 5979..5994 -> 24.9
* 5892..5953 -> 20.3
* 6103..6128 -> 28.4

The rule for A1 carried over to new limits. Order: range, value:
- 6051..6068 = 28.6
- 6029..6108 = 28.7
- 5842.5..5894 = 21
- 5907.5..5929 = 21.5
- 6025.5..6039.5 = 27.8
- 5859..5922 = 18.6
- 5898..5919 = 18.9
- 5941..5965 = 23.1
